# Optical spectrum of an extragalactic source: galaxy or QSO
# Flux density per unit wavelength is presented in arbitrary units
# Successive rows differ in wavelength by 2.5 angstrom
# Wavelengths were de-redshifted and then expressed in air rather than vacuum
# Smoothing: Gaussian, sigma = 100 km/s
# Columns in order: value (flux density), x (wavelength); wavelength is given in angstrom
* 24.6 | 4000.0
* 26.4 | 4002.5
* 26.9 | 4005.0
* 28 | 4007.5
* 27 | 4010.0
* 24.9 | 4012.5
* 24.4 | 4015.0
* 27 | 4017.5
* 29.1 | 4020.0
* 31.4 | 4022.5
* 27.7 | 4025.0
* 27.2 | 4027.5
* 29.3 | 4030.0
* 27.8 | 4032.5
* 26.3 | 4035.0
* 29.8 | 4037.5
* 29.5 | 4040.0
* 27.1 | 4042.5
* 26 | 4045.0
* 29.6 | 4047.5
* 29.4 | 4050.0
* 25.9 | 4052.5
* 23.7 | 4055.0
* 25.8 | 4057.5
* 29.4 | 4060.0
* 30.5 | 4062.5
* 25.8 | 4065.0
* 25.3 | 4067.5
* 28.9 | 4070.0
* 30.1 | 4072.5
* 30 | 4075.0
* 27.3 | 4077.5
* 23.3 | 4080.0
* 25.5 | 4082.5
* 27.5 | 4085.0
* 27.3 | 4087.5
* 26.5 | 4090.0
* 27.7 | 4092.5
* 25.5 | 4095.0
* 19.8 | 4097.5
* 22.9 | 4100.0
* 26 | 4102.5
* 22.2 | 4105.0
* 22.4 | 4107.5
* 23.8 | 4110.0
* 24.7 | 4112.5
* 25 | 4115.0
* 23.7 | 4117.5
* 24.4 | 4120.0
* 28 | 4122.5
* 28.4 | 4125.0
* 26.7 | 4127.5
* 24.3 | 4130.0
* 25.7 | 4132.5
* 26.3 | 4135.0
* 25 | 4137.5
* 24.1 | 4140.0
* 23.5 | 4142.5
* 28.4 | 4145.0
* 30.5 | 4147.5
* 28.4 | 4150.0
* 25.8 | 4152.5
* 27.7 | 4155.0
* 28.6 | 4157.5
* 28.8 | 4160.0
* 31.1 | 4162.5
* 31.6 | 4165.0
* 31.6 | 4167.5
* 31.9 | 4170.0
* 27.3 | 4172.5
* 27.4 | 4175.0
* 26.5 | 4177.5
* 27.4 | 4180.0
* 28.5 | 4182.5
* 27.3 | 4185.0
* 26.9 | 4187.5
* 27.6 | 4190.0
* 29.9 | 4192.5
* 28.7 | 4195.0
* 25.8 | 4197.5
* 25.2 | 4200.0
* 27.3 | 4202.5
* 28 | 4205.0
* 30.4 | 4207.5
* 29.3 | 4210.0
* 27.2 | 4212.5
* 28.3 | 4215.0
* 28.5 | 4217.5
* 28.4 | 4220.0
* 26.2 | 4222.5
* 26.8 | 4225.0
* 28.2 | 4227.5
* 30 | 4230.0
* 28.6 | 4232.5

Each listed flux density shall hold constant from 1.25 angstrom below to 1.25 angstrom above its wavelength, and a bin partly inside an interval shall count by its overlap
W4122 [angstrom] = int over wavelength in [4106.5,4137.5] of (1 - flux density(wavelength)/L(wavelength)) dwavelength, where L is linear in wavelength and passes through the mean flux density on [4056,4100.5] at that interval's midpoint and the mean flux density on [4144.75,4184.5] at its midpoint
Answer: 2.8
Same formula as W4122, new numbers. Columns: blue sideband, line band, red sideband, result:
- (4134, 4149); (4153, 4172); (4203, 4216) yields -2.01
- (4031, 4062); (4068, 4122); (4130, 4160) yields 3.36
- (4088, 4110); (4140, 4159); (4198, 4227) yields -1.15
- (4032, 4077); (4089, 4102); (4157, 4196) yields 1.67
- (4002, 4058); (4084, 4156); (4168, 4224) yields 5.55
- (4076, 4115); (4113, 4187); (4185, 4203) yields -3.09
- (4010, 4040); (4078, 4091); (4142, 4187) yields 0.93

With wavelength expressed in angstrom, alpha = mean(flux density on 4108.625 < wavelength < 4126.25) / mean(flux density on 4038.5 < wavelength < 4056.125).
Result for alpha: 0.9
